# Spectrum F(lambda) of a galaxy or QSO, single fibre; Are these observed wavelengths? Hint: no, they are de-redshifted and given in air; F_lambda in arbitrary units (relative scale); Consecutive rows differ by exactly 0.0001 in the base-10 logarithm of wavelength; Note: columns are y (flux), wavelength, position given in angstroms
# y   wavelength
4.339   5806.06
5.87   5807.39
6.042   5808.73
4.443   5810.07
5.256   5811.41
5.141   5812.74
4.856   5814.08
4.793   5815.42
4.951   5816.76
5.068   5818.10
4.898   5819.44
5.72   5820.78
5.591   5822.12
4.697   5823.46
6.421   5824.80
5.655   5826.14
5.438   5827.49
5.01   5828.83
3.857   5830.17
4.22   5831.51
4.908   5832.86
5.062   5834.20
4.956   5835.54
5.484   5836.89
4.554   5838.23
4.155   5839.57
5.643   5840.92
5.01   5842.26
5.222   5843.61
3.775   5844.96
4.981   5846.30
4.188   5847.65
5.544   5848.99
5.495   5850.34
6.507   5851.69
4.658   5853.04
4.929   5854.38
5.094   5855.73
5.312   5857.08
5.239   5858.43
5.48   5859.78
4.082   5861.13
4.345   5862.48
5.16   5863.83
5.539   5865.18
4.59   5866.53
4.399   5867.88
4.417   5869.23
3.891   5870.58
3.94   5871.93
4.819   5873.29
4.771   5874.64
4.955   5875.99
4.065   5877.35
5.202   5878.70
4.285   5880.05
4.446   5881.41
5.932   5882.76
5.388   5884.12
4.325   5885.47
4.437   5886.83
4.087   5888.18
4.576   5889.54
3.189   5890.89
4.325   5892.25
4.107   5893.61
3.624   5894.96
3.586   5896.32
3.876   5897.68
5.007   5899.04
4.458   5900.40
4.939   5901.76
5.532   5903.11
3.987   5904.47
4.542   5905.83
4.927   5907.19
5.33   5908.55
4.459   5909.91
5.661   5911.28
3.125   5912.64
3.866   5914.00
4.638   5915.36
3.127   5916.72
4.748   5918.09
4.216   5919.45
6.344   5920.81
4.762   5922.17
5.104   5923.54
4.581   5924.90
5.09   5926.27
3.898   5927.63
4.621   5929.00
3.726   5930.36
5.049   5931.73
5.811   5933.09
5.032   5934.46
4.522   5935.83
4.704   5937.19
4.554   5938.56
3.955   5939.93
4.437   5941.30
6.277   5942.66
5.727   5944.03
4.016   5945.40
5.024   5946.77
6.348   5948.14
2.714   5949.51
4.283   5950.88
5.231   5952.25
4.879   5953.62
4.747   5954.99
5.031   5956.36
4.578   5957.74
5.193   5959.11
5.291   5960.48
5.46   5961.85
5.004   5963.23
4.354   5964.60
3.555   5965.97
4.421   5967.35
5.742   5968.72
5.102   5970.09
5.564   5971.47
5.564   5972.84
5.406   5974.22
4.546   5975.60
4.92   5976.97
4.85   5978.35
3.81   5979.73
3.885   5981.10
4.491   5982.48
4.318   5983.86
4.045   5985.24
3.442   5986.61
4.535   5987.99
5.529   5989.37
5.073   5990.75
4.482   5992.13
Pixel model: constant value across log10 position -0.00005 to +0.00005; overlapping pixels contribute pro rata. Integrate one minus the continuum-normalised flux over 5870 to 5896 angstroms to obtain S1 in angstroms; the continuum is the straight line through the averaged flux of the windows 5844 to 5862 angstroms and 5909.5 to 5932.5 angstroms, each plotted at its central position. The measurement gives 2.0 angstroms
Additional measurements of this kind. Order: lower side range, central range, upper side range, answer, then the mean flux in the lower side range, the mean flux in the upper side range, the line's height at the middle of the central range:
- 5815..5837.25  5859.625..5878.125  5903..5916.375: 0.9 angstroms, 5.1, 4.53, 4.81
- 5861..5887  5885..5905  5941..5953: 2.0 angstroms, 4.67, 4.91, 4.74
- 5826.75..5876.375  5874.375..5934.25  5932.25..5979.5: 3.8 angstroms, 4.85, 4.9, 4.88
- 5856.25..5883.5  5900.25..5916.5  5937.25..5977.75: 0.8 angstroms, 4.75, 4.89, 4.81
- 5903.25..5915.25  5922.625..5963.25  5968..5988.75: -1.9 angstroms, 4.54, 4.68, 4.61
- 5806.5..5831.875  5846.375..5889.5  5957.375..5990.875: 1.8 angstroms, 5.16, 4.74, 5.03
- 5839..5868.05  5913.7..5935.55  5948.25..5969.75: 0.7 angstroms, 4.98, 4.75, 4.83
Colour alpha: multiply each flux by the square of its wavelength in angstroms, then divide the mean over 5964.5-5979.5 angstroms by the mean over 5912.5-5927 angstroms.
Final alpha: 1.09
